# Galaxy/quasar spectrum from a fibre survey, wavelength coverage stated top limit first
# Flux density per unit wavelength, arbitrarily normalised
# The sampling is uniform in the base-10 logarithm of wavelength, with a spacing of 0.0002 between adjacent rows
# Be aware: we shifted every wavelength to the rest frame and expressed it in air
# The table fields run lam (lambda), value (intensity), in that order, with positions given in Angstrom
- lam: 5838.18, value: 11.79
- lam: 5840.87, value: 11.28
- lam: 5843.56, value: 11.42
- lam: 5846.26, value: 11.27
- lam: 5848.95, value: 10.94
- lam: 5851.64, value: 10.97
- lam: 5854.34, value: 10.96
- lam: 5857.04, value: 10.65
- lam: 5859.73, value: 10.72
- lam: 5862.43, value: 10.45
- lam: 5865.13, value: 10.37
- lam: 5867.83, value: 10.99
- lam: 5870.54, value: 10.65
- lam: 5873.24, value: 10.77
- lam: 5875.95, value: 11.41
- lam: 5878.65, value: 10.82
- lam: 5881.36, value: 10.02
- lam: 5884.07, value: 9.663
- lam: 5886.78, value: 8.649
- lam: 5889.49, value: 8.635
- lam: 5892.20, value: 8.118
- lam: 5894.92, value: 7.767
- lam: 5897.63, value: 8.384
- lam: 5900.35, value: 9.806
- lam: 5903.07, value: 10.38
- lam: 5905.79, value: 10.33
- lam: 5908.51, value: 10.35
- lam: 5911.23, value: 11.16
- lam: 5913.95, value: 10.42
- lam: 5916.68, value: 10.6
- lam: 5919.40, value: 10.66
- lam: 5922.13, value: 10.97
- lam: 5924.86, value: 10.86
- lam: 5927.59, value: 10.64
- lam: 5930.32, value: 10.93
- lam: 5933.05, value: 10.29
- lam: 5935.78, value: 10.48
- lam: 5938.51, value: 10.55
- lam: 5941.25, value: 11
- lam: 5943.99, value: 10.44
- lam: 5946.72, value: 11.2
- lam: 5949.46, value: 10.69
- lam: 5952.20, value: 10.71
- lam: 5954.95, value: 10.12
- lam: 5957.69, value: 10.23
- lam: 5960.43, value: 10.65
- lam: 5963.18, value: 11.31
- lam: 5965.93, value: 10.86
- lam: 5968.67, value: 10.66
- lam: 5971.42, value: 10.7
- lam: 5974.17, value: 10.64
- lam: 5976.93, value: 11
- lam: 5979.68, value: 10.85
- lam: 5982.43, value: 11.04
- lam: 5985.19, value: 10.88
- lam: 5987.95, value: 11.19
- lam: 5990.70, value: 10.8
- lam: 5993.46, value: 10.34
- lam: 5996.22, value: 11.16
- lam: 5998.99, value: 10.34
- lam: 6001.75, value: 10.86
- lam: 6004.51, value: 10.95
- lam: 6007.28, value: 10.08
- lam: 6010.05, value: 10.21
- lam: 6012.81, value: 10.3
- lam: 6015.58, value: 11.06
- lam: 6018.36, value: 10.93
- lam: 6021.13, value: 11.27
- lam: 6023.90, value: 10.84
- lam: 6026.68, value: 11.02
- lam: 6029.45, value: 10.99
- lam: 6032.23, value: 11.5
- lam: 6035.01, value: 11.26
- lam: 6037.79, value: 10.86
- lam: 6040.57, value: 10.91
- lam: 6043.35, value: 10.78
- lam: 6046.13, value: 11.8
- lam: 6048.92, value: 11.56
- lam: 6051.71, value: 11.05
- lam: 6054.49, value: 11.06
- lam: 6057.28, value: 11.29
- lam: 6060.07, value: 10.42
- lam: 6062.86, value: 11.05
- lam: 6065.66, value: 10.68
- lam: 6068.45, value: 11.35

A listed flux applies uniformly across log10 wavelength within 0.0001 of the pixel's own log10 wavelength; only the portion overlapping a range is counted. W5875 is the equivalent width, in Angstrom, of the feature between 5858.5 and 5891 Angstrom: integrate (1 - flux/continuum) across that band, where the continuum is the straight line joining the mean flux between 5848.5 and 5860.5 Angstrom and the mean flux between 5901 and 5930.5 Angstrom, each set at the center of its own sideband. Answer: 1.6 Angstrom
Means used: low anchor 10.9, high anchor 10.6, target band 10.2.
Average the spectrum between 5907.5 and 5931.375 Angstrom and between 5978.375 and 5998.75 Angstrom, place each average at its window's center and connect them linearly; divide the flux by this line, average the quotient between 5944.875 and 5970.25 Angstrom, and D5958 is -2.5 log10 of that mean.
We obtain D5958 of 0.01 mag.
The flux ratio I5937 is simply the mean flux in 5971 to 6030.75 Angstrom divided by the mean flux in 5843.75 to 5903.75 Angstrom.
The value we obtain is 1.1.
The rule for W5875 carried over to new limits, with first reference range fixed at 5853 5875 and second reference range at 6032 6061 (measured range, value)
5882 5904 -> 3.76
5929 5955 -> 0.53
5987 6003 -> 0.35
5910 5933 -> 0.19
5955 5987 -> 0.52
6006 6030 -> 0.71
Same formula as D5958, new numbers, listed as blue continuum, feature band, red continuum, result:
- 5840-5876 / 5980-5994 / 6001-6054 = 0.01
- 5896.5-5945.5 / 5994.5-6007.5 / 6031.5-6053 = 0.02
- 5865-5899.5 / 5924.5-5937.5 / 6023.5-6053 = -0.05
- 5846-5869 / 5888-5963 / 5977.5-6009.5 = 0.05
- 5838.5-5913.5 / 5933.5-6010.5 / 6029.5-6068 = 0.00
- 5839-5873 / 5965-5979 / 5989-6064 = 0.01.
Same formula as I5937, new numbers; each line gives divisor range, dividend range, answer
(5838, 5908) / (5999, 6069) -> 1.07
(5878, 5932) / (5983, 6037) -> 1.09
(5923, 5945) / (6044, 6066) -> 1.04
